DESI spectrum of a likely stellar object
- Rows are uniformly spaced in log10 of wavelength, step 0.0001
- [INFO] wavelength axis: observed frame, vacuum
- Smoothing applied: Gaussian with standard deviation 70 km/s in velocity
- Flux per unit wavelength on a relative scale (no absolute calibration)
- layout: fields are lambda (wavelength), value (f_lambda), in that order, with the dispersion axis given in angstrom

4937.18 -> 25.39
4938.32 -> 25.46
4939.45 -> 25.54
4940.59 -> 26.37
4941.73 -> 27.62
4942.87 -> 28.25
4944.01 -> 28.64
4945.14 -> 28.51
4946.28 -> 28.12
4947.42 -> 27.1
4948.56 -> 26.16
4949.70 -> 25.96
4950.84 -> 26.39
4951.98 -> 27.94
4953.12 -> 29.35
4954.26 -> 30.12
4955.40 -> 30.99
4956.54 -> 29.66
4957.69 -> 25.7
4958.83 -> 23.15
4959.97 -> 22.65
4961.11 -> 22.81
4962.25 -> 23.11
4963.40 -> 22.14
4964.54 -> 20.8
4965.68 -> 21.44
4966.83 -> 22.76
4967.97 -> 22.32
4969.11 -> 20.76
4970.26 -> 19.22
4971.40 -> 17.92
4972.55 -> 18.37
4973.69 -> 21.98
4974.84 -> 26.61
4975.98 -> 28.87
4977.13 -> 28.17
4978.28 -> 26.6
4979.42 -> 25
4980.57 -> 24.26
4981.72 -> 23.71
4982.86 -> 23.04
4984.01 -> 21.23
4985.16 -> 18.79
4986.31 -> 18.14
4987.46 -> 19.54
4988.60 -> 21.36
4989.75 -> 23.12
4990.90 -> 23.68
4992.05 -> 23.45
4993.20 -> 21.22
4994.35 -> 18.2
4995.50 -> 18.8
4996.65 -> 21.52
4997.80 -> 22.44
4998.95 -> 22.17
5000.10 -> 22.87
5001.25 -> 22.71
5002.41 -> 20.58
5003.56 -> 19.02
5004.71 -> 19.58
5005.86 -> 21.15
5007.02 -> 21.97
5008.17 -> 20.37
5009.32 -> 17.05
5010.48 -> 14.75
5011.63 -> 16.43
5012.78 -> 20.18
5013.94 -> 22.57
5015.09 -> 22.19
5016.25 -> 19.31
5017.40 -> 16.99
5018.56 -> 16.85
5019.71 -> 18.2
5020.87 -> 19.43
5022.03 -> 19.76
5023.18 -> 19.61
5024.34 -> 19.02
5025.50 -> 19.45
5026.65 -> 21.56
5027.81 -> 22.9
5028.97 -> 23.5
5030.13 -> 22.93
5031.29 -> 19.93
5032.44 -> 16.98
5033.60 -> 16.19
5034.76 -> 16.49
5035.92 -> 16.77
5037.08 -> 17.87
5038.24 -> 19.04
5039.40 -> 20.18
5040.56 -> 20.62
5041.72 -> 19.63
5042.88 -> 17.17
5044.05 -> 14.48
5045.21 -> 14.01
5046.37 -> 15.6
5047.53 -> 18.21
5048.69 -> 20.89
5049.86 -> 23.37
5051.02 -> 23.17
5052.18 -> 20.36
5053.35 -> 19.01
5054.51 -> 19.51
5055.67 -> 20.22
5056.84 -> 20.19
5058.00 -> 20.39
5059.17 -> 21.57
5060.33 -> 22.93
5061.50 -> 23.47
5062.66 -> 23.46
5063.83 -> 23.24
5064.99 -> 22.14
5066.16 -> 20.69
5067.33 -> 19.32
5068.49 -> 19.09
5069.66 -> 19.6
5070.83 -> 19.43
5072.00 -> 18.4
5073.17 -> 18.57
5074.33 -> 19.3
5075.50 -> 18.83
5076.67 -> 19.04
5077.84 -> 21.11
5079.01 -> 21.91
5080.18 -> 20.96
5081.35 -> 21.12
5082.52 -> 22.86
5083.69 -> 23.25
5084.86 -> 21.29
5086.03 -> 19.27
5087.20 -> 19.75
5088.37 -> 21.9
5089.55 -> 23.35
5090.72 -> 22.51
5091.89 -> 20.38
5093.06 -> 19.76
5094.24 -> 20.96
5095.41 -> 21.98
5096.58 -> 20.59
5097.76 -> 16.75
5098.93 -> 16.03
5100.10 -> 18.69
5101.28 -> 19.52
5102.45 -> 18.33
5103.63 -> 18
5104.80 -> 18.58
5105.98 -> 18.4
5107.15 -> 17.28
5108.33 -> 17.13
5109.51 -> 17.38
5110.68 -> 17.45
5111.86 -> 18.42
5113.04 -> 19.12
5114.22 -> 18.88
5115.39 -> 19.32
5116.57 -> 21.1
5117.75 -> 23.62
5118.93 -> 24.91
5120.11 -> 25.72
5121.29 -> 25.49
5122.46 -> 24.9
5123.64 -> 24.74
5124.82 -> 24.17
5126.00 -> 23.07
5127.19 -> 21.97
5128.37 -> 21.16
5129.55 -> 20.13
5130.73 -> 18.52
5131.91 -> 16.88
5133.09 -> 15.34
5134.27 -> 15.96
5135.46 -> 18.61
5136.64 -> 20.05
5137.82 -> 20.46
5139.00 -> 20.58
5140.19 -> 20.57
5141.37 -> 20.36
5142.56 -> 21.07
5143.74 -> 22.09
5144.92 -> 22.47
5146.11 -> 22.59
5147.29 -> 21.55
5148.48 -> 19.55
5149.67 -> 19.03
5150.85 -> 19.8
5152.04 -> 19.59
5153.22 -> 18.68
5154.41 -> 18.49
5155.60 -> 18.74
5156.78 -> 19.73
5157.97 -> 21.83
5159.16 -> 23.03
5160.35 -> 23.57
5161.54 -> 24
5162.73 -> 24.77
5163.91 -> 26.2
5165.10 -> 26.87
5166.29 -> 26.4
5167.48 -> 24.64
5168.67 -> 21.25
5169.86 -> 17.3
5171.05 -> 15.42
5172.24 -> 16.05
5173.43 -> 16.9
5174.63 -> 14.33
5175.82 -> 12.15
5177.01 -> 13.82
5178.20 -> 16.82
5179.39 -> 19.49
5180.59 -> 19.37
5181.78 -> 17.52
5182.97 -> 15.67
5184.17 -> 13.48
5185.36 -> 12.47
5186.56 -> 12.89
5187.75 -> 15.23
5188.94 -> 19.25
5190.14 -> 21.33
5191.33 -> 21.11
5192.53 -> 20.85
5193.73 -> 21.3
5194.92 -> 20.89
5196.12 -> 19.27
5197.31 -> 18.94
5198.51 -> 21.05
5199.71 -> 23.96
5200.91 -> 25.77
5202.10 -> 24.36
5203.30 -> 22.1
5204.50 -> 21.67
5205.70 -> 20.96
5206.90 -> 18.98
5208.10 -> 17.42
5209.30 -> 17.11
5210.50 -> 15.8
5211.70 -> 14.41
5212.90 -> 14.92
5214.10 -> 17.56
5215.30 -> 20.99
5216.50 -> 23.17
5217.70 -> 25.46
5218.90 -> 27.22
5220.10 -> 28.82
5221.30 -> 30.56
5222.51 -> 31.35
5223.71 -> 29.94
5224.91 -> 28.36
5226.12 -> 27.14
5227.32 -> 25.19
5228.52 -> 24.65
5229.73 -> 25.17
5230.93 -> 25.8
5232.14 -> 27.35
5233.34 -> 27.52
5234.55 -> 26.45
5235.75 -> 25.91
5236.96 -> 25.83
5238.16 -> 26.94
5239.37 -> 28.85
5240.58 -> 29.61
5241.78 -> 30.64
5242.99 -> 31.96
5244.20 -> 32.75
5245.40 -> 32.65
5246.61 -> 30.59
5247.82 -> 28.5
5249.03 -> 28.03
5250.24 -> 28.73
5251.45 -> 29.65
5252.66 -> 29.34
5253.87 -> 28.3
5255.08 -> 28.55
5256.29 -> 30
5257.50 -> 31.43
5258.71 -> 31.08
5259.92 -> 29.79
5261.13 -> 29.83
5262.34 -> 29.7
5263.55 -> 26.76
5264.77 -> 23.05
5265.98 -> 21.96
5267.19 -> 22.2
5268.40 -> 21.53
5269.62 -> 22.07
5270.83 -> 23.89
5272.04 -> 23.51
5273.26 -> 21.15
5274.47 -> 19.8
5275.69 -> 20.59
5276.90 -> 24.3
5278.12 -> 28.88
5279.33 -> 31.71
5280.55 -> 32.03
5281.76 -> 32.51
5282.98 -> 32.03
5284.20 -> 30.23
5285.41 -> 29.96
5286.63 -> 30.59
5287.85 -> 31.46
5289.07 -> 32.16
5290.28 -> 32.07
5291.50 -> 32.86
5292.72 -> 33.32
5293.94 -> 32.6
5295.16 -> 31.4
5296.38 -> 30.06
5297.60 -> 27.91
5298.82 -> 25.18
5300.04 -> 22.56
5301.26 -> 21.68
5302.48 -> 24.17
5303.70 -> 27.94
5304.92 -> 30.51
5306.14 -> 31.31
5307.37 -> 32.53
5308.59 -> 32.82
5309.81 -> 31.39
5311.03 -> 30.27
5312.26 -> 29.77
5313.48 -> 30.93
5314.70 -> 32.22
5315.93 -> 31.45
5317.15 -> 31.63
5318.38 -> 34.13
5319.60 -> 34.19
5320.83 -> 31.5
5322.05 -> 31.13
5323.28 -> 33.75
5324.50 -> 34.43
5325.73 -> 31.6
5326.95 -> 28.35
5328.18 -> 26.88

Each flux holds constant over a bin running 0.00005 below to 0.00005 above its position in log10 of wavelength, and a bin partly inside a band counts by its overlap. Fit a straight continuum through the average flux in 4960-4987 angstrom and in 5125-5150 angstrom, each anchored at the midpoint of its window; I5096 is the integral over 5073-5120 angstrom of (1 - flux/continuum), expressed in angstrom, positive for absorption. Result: 1.7 angstrom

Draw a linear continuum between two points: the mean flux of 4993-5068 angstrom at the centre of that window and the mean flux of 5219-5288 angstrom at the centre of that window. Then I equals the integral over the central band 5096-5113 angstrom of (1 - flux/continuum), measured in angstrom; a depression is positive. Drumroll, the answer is 3.3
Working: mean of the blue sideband 19.9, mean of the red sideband 27.8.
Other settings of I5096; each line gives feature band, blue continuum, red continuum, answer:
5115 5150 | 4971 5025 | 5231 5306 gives 4.73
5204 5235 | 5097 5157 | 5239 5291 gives 2.41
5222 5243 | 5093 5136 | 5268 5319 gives -1.43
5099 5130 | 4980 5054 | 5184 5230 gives 0.30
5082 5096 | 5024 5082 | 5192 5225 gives -0.70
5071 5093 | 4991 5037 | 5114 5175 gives -0.24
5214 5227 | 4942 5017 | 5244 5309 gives 0.27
